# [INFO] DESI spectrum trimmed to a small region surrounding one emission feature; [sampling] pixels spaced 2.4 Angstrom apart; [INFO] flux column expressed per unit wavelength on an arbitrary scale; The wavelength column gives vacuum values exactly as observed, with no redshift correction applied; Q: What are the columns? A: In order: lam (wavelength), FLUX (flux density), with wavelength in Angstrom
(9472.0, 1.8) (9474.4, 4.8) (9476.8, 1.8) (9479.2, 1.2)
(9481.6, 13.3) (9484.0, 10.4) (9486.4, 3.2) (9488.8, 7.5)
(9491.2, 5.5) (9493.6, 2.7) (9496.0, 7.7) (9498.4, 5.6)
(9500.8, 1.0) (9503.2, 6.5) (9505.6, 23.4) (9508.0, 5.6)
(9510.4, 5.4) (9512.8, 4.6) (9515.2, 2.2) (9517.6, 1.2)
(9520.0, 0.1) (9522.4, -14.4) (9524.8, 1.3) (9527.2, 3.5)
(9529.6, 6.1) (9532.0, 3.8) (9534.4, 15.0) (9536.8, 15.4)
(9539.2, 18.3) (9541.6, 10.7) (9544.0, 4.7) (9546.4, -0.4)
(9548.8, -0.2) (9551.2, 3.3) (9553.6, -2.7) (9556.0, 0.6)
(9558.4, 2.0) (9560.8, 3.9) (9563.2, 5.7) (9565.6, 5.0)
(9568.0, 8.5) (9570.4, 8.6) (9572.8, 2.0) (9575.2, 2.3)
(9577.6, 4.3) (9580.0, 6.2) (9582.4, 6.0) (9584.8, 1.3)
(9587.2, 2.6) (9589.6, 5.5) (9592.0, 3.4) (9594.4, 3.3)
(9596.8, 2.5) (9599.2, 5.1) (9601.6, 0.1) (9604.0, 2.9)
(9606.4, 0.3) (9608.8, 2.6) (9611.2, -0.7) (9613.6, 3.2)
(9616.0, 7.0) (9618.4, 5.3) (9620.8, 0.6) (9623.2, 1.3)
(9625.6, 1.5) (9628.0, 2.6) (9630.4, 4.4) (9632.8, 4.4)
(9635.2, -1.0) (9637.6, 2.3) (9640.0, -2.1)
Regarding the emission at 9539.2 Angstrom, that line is Hbeta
